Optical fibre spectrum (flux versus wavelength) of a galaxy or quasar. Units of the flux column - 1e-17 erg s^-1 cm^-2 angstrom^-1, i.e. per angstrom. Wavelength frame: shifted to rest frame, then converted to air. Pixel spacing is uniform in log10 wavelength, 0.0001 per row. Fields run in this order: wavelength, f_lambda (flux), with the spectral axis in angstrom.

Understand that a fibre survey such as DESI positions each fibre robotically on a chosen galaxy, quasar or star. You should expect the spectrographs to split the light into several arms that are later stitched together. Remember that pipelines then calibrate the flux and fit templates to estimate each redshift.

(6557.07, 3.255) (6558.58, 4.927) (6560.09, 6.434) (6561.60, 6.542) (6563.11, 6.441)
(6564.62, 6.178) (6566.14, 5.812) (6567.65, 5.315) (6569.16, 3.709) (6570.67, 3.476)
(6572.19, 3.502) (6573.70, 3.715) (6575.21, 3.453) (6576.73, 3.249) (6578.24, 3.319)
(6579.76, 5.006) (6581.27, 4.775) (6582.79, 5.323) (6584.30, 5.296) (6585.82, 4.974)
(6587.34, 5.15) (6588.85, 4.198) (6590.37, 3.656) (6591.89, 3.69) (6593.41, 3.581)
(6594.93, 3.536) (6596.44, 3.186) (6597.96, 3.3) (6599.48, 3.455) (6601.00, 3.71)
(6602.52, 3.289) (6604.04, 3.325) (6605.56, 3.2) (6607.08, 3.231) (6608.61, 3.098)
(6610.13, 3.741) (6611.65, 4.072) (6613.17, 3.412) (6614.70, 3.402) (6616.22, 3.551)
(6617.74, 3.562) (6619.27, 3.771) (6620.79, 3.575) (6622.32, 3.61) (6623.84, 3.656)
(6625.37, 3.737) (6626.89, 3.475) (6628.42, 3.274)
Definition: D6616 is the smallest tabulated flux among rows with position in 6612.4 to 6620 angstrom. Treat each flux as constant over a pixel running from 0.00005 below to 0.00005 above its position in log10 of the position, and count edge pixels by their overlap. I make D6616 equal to 3.402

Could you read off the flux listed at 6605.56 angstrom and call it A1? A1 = 3.2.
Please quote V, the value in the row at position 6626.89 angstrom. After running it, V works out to 3.475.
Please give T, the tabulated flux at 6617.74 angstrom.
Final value 3.562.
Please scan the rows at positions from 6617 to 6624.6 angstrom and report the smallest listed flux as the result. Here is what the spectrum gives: 3.562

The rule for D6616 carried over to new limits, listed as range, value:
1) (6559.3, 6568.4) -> 5.315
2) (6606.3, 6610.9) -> 3.098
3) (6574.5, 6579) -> 3.249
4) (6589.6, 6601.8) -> 3.186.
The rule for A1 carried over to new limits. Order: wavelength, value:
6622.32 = 3.61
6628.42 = 3.274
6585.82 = 4.974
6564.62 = 6.178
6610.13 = 3.741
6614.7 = 3.402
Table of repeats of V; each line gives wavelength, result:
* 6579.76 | 5.006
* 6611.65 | 4.072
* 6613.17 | 3.412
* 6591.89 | 3.69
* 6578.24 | 3.319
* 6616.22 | 3.551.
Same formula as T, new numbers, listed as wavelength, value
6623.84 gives 3.656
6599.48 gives 3.455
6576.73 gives 3.249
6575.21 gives 3.453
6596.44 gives 3.186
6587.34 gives 5.15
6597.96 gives 3.3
